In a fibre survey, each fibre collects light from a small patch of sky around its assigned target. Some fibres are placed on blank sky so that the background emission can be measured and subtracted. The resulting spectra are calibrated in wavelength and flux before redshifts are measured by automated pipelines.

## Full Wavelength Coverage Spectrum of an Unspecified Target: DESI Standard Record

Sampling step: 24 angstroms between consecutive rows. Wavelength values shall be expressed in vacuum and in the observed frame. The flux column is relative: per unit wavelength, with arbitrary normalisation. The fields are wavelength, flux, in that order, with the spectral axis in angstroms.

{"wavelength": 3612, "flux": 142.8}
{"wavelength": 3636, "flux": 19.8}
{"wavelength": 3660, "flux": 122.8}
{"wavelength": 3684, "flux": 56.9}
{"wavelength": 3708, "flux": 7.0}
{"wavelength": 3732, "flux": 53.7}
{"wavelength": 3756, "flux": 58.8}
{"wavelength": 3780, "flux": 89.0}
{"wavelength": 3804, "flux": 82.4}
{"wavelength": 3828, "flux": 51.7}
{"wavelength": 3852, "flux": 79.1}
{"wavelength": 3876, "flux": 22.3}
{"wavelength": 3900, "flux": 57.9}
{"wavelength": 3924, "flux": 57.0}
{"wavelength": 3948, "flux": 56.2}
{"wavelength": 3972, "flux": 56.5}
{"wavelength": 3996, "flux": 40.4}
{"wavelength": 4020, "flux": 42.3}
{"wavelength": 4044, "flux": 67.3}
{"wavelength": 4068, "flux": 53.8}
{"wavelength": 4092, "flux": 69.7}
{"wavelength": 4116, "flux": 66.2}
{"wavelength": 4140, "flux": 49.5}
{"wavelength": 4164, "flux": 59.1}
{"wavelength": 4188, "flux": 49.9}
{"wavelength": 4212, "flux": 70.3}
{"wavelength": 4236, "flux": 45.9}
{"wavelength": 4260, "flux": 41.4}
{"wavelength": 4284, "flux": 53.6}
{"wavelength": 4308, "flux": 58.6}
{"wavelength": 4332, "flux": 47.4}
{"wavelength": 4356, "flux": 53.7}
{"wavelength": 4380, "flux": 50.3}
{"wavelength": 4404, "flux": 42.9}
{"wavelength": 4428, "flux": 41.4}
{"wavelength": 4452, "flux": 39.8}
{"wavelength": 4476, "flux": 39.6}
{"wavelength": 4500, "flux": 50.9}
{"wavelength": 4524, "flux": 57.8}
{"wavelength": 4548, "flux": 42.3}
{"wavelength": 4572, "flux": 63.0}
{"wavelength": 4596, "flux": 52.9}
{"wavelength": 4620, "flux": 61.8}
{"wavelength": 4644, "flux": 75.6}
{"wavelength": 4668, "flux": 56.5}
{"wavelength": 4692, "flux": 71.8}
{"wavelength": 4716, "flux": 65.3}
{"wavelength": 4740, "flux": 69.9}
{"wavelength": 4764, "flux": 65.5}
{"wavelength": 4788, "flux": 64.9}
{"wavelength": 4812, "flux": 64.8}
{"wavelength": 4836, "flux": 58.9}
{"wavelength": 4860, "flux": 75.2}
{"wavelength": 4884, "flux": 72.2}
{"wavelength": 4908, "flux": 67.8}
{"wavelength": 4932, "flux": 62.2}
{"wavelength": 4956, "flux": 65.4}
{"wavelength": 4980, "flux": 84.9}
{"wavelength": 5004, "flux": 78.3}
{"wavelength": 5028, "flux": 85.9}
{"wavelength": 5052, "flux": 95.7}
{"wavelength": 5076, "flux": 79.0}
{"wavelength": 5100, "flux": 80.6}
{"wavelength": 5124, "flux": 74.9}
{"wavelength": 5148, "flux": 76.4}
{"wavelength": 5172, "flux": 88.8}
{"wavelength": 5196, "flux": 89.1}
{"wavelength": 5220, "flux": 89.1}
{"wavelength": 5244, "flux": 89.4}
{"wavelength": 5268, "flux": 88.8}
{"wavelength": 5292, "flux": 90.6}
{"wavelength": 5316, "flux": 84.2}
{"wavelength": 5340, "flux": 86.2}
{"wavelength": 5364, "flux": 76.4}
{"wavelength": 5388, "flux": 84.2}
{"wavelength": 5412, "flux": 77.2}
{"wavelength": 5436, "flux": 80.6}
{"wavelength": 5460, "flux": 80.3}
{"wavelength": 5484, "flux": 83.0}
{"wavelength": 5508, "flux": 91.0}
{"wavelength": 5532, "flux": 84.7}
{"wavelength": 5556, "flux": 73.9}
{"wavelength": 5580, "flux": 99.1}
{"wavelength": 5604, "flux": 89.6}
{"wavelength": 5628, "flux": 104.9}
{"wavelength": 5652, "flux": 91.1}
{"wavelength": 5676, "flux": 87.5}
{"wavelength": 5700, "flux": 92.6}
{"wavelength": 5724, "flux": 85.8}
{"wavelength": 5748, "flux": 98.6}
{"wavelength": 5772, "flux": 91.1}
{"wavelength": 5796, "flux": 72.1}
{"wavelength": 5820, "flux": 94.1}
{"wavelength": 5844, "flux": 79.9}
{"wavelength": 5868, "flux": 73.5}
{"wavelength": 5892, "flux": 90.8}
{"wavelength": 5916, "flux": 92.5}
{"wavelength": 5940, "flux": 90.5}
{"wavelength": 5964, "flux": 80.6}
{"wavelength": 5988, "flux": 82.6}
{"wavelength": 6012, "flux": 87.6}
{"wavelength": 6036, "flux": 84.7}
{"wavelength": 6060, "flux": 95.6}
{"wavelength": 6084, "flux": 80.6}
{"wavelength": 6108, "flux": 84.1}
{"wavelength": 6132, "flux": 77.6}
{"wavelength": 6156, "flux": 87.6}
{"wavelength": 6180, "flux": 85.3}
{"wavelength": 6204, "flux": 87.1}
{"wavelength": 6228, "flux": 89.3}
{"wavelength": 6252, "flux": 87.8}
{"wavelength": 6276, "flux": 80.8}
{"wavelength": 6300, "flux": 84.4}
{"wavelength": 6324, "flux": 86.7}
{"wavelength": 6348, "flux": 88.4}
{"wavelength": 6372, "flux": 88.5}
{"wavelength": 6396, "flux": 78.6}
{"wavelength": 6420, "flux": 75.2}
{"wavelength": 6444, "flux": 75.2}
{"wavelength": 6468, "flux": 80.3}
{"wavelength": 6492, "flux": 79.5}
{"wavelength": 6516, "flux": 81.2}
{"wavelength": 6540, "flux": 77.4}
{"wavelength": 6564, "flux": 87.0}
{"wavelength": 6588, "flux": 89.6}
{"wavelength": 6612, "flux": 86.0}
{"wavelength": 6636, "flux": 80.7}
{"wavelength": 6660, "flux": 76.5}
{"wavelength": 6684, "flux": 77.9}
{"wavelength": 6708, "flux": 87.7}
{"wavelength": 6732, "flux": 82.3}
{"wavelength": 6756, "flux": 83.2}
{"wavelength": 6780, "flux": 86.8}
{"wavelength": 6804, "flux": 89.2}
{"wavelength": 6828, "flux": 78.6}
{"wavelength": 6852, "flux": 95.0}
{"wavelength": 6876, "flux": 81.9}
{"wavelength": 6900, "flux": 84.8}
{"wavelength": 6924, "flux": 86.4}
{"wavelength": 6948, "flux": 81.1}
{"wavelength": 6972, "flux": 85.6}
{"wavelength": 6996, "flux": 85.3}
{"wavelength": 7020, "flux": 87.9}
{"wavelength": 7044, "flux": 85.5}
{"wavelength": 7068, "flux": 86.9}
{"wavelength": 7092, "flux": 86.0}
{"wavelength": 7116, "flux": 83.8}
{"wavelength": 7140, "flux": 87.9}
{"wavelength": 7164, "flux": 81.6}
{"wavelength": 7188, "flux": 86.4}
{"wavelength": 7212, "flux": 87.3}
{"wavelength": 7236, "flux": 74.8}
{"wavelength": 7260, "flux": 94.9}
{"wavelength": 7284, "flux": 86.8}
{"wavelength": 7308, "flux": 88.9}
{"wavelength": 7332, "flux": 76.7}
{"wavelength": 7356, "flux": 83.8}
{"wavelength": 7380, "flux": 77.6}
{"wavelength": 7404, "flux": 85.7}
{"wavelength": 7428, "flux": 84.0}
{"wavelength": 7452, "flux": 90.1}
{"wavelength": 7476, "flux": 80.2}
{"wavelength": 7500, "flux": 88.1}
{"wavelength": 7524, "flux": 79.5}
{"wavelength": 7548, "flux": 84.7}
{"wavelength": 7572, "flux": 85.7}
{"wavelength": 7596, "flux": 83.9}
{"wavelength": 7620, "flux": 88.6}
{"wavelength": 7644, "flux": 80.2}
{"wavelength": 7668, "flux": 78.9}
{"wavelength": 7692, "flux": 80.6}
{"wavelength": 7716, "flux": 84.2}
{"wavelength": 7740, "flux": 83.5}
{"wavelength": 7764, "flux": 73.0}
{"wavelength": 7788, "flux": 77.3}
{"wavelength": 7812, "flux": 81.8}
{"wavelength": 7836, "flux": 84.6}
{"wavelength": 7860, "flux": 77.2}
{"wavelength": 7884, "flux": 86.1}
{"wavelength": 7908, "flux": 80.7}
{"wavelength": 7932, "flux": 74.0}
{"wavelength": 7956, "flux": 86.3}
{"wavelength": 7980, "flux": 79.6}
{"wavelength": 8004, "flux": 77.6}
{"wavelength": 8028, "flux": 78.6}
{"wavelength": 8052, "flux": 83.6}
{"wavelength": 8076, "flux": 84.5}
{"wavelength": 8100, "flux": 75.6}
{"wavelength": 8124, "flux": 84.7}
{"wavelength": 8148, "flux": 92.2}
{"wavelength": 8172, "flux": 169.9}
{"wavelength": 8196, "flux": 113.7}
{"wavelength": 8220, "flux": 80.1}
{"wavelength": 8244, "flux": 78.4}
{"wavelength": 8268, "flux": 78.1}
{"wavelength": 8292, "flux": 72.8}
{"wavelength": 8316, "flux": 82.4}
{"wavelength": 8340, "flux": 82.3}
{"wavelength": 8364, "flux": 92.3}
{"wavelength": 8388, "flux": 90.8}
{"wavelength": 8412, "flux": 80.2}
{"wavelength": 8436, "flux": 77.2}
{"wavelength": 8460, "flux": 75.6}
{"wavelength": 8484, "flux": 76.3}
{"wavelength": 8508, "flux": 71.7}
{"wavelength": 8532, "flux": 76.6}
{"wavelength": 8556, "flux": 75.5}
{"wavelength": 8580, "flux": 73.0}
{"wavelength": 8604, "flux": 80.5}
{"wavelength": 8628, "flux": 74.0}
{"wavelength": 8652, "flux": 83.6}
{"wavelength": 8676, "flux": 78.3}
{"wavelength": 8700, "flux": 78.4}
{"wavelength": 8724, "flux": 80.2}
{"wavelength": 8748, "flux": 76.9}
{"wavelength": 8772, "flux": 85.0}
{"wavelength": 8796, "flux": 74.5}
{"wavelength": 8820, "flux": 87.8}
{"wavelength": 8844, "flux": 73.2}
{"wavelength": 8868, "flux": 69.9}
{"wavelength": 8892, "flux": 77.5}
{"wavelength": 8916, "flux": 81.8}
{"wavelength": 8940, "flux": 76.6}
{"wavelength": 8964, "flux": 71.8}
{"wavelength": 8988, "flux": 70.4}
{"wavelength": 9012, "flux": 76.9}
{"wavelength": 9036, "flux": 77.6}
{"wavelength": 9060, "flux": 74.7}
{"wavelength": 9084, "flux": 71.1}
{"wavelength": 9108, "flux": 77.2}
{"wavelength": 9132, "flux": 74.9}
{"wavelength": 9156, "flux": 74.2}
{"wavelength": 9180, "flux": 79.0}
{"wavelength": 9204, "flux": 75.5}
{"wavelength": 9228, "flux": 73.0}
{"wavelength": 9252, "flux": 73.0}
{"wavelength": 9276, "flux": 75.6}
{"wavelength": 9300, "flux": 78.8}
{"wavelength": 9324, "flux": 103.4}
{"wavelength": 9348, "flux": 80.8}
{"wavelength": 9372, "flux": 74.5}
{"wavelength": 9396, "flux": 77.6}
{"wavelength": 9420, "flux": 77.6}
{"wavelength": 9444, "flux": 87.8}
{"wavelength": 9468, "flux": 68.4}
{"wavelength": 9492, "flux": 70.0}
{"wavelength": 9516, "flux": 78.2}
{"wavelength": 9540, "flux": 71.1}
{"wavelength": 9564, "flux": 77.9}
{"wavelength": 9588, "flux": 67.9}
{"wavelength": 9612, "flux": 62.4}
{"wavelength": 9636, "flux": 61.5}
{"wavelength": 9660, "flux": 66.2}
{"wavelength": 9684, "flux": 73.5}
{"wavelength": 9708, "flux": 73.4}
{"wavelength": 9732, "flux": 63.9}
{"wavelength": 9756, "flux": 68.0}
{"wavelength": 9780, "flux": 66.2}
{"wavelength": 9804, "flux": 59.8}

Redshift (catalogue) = 0.245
